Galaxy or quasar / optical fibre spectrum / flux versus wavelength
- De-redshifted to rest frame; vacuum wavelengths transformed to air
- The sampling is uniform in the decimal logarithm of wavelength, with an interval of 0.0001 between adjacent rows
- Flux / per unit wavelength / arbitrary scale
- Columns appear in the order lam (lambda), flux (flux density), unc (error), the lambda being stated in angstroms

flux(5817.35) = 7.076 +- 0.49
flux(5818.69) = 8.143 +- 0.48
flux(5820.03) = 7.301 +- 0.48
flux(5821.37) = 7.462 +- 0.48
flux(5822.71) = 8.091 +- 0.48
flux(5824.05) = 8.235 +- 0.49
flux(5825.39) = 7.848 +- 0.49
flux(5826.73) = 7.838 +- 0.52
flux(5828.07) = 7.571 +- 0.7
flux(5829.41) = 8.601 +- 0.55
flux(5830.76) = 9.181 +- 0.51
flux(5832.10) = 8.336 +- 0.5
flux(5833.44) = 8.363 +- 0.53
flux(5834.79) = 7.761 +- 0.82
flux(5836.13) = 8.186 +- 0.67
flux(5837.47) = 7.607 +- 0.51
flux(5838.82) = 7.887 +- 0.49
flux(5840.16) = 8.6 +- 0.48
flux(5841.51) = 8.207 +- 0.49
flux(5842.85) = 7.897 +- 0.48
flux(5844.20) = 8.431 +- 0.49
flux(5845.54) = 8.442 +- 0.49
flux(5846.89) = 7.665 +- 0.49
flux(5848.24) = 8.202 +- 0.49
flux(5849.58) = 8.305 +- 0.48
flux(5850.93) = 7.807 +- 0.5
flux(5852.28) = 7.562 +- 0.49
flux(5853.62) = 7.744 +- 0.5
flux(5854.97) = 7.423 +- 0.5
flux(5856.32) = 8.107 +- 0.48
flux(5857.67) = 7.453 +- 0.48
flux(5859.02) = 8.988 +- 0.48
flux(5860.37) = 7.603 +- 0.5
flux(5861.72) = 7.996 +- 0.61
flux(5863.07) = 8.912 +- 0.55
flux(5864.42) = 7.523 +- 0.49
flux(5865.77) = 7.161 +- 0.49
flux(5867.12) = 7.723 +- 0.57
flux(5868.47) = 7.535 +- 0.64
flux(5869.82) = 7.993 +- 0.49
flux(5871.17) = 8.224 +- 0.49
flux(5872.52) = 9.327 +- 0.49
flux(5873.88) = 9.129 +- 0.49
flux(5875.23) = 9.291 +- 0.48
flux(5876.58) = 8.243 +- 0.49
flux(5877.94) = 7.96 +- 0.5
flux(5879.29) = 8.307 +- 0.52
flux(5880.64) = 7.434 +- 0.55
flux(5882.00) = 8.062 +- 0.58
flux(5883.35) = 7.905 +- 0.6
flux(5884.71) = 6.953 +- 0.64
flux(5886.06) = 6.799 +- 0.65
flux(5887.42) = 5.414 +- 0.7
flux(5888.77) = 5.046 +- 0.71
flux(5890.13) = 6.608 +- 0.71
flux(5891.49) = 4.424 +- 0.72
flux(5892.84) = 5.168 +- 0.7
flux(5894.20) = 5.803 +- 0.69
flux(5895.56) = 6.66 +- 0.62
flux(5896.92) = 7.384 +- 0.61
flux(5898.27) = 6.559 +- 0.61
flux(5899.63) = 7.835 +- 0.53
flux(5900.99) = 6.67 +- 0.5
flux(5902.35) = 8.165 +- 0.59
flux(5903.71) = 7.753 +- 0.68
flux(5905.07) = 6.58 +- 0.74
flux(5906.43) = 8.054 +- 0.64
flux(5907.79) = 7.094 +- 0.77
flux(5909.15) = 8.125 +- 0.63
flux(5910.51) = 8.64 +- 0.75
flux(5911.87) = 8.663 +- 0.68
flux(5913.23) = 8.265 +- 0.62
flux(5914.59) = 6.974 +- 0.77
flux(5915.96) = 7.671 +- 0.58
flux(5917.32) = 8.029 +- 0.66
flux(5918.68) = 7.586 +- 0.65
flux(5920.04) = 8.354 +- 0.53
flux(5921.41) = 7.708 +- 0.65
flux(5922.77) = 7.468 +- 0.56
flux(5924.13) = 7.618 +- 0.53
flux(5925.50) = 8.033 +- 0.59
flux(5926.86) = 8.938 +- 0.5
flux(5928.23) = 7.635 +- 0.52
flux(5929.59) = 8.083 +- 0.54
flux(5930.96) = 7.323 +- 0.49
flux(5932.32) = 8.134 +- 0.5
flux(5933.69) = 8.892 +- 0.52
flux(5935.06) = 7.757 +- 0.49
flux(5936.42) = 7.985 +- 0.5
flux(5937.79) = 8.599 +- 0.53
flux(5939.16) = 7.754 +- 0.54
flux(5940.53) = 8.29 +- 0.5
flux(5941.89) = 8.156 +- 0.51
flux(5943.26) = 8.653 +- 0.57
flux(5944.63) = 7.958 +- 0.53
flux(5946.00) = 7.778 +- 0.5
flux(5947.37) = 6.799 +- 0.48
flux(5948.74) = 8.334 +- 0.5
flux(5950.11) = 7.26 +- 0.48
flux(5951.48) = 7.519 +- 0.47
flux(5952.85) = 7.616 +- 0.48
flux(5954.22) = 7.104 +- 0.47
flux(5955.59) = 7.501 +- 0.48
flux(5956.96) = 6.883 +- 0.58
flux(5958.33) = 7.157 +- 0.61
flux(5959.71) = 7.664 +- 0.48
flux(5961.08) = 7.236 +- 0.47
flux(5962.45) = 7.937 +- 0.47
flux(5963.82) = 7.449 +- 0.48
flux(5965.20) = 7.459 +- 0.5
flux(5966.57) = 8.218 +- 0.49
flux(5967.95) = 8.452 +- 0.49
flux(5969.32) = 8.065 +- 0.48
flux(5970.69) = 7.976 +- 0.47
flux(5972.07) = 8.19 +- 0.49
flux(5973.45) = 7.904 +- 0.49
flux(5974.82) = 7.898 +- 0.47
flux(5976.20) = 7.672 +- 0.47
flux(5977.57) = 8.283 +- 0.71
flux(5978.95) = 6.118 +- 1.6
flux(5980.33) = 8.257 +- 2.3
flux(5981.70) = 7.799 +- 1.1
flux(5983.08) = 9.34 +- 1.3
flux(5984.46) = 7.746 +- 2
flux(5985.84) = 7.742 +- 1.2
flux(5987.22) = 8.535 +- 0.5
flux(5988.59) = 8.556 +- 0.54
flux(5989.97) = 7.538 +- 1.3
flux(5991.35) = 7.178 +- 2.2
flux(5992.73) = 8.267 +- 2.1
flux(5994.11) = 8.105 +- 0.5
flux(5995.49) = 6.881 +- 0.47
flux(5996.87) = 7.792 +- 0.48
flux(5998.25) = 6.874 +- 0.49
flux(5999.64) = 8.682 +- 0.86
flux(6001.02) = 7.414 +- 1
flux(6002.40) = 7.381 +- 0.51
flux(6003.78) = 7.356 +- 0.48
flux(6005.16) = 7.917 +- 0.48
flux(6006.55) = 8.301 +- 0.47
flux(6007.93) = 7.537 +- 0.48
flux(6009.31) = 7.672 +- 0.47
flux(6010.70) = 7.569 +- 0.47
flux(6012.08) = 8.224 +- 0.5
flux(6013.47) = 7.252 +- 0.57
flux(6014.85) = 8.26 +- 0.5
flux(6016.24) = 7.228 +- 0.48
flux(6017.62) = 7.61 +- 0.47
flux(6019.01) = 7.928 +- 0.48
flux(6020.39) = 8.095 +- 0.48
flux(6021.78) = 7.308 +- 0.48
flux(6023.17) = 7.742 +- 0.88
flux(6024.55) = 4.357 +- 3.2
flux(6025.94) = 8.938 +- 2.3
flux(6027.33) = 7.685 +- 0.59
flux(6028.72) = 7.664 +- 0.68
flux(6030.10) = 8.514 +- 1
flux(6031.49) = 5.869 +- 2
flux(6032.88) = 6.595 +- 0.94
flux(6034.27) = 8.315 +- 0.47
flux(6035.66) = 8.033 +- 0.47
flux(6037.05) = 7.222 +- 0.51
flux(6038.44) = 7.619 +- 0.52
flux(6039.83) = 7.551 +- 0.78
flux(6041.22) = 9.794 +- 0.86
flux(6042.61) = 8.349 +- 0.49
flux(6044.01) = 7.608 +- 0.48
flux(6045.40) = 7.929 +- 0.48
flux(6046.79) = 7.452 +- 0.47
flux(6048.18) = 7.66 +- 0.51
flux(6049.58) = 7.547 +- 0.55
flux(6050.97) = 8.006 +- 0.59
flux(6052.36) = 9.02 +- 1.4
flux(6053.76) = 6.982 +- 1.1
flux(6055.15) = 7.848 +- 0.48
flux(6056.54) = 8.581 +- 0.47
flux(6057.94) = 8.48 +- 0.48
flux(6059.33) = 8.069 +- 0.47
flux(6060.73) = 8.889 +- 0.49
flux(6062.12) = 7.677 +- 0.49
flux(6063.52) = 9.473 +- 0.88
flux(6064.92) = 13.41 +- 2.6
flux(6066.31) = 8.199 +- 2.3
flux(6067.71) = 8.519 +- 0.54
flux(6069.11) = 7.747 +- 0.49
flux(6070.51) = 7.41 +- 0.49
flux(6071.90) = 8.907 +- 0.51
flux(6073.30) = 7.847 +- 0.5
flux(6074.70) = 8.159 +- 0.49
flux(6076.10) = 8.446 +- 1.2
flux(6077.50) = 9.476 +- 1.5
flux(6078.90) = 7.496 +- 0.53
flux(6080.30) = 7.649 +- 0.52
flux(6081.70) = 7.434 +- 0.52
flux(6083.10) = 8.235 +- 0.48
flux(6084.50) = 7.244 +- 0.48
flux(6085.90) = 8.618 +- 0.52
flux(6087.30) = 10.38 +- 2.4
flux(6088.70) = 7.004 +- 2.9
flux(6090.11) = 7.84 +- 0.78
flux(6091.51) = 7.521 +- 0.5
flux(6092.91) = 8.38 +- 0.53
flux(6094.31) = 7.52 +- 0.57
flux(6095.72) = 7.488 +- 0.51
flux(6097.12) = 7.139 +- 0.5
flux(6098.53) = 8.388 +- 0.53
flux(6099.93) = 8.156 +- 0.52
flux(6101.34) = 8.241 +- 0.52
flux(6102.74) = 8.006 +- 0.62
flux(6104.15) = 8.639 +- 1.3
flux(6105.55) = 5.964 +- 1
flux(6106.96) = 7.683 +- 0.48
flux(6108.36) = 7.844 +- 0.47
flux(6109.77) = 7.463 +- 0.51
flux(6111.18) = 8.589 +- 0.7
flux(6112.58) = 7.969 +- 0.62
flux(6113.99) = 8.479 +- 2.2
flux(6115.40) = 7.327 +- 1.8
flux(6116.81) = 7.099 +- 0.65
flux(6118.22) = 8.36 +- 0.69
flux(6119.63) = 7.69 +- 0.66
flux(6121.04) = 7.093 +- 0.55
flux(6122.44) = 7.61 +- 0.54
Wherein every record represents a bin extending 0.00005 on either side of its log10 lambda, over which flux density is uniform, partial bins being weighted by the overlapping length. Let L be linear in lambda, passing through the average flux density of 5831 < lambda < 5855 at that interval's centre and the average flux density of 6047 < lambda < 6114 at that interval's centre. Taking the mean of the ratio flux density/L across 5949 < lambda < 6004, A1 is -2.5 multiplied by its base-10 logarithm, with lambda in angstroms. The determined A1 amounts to 0.052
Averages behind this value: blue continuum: 8.06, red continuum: 8.15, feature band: 7.73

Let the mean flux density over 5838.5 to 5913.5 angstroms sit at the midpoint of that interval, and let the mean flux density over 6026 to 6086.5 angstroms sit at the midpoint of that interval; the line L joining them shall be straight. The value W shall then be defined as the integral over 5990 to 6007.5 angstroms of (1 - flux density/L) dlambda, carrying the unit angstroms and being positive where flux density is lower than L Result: 0.7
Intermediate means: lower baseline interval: 7.63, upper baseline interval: 8.13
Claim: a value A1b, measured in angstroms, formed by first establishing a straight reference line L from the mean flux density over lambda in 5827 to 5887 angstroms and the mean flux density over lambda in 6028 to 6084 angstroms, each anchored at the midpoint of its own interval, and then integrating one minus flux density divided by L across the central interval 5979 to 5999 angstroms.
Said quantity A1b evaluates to 0.6 angstroms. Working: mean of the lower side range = 8.04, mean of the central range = 7.84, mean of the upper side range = 8.14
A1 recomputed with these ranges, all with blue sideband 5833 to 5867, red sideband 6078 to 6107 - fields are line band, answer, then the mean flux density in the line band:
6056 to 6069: -0.14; 8.98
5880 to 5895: 0.25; 6.33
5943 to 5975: 0.03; 7.69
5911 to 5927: 0.00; 7.92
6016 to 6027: 0.07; 7.42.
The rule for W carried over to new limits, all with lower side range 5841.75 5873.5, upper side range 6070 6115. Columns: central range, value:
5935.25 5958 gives 0.7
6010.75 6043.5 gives 1.4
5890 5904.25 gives 2.5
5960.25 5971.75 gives 0.2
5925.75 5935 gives -0.1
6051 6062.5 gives -0.3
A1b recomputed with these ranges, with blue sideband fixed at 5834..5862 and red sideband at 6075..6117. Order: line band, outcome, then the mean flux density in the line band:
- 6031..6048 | 0.50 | 7.72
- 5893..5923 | 1.77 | 7.51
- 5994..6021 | 0.89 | 7.69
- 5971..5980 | 0.28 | 7.71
